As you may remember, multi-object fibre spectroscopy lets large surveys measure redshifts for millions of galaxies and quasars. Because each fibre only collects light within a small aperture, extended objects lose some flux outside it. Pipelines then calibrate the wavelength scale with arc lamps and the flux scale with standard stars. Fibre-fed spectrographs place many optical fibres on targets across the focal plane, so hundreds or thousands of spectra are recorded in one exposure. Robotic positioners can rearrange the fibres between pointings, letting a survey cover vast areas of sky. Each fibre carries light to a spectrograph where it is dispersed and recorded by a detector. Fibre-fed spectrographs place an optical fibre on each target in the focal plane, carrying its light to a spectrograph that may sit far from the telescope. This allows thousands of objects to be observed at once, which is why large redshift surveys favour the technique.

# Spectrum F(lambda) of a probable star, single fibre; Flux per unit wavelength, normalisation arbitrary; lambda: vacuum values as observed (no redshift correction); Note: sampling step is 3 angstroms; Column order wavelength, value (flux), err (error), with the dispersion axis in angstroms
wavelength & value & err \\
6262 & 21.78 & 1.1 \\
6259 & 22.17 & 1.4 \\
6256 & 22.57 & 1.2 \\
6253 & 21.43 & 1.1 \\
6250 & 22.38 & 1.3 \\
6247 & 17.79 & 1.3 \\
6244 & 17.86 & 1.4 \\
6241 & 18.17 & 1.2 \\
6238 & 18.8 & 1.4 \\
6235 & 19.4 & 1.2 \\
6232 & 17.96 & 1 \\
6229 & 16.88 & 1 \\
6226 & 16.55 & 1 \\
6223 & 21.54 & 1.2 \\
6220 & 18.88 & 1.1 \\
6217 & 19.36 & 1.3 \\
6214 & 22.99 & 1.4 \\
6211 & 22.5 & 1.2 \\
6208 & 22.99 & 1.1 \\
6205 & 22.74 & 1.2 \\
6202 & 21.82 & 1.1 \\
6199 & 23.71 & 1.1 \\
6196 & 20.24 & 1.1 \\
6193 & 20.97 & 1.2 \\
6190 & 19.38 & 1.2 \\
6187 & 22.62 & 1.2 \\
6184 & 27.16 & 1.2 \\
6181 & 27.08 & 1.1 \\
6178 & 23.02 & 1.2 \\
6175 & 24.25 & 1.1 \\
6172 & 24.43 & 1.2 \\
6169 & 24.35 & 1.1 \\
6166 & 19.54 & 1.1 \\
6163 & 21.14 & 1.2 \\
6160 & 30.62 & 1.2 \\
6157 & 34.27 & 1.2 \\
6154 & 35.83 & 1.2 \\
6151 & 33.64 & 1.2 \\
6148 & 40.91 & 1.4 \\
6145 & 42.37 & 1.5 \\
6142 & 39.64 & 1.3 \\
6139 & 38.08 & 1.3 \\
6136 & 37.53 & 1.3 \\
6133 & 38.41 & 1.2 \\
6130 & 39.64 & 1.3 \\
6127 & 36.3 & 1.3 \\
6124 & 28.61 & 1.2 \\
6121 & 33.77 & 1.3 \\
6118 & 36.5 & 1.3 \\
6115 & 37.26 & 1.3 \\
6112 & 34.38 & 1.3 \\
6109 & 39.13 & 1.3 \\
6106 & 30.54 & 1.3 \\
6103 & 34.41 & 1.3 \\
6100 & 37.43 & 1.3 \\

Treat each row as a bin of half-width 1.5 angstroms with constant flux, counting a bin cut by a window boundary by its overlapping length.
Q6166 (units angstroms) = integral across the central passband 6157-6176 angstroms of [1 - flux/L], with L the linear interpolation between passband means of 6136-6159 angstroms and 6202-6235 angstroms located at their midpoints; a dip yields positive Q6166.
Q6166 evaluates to 4.7 angstroms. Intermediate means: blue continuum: 37.6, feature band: 24.9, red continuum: 20.3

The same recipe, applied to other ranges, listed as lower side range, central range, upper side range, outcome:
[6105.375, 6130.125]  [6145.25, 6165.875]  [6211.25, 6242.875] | -1.9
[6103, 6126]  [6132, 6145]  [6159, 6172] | -4.2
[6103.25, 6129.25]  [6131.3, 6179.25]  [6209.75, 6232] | -4.0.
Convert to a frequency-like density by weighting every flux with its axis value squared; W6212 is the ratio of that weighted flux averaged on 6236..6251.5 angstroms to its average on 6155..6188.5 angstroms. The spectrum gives 0.76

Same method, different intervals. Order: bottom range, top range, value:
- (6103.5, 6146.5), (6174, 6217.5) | 0.64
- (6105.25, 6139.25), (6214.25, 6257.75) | 0.56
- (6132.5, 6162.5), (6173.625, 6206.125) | 0.64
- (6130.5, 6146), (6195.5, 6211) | 0.59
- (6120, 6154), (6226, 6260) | 0.54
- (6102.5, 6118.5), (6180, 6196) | 0.67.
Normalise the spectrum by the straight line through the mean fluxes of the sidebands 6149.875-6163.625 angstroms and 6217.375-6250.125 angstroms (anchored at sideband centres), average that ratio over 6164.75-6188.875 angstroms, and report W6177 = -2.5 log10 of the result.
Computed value 0.17 mag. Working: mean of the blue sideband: 31.7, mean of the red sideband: 18.6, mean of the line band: 24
